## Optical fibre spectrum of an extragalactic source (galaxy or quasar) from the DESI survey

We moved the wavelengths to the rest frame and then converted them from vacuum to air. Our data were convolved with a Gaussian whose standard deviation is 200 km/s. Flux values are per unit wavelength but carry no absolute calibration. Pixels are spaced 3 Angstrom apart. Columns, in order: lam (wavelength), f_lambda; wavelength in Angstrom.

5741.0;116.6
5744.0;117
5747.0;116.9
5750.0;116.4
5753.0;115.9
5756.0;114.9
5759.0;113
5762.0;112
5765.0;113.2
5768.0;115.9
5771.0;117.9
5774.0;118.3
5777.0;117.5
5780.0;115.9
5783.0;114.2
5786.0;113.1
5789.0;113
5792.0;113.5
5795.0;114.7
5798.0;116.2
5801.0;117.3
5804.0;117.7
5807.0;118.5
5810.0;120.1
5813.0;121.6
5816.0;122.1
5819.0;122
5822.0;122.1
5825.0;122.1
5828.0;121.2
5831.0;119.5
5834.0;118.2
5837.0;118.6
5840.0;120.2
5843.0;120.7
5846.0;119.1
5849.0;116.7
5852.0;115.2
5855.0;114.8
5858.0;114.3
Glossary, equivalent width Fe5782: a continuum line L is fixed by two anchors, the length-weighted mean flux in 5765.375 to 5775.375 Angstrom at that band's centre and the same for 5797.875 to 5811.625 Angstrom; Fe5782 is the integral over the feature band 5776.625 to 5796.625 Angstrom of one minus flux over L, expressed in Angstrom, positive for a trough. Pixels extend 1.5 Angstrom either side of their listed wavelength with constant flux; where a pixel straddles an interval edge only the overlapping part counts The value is 0.5 Angstrom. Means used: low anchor 117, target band 114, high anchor 118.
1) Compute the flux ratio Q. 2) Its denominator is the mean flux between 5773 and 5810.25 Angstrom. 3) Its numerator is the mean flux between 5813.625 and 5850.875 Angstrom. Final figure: 1.0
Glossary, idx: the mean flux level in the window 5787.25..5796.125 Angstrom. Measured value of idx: 114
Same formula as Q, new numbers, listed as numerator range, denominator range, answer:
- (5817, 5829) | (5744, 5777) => 1.05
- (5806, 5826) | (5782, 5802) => 1.06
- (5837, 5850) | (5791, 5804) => 1.03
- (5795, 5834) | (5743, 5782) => 1.03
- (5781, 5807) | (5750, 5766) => 1.01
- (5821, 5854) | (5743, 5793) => 1.04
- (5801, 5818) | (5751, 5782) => 1.04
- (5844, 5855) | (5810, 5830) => 0.96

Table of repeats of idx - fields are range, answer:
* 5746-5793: 115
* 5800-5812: 119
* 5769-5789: 116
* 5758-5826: 117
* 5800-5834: 120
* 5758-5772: 114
